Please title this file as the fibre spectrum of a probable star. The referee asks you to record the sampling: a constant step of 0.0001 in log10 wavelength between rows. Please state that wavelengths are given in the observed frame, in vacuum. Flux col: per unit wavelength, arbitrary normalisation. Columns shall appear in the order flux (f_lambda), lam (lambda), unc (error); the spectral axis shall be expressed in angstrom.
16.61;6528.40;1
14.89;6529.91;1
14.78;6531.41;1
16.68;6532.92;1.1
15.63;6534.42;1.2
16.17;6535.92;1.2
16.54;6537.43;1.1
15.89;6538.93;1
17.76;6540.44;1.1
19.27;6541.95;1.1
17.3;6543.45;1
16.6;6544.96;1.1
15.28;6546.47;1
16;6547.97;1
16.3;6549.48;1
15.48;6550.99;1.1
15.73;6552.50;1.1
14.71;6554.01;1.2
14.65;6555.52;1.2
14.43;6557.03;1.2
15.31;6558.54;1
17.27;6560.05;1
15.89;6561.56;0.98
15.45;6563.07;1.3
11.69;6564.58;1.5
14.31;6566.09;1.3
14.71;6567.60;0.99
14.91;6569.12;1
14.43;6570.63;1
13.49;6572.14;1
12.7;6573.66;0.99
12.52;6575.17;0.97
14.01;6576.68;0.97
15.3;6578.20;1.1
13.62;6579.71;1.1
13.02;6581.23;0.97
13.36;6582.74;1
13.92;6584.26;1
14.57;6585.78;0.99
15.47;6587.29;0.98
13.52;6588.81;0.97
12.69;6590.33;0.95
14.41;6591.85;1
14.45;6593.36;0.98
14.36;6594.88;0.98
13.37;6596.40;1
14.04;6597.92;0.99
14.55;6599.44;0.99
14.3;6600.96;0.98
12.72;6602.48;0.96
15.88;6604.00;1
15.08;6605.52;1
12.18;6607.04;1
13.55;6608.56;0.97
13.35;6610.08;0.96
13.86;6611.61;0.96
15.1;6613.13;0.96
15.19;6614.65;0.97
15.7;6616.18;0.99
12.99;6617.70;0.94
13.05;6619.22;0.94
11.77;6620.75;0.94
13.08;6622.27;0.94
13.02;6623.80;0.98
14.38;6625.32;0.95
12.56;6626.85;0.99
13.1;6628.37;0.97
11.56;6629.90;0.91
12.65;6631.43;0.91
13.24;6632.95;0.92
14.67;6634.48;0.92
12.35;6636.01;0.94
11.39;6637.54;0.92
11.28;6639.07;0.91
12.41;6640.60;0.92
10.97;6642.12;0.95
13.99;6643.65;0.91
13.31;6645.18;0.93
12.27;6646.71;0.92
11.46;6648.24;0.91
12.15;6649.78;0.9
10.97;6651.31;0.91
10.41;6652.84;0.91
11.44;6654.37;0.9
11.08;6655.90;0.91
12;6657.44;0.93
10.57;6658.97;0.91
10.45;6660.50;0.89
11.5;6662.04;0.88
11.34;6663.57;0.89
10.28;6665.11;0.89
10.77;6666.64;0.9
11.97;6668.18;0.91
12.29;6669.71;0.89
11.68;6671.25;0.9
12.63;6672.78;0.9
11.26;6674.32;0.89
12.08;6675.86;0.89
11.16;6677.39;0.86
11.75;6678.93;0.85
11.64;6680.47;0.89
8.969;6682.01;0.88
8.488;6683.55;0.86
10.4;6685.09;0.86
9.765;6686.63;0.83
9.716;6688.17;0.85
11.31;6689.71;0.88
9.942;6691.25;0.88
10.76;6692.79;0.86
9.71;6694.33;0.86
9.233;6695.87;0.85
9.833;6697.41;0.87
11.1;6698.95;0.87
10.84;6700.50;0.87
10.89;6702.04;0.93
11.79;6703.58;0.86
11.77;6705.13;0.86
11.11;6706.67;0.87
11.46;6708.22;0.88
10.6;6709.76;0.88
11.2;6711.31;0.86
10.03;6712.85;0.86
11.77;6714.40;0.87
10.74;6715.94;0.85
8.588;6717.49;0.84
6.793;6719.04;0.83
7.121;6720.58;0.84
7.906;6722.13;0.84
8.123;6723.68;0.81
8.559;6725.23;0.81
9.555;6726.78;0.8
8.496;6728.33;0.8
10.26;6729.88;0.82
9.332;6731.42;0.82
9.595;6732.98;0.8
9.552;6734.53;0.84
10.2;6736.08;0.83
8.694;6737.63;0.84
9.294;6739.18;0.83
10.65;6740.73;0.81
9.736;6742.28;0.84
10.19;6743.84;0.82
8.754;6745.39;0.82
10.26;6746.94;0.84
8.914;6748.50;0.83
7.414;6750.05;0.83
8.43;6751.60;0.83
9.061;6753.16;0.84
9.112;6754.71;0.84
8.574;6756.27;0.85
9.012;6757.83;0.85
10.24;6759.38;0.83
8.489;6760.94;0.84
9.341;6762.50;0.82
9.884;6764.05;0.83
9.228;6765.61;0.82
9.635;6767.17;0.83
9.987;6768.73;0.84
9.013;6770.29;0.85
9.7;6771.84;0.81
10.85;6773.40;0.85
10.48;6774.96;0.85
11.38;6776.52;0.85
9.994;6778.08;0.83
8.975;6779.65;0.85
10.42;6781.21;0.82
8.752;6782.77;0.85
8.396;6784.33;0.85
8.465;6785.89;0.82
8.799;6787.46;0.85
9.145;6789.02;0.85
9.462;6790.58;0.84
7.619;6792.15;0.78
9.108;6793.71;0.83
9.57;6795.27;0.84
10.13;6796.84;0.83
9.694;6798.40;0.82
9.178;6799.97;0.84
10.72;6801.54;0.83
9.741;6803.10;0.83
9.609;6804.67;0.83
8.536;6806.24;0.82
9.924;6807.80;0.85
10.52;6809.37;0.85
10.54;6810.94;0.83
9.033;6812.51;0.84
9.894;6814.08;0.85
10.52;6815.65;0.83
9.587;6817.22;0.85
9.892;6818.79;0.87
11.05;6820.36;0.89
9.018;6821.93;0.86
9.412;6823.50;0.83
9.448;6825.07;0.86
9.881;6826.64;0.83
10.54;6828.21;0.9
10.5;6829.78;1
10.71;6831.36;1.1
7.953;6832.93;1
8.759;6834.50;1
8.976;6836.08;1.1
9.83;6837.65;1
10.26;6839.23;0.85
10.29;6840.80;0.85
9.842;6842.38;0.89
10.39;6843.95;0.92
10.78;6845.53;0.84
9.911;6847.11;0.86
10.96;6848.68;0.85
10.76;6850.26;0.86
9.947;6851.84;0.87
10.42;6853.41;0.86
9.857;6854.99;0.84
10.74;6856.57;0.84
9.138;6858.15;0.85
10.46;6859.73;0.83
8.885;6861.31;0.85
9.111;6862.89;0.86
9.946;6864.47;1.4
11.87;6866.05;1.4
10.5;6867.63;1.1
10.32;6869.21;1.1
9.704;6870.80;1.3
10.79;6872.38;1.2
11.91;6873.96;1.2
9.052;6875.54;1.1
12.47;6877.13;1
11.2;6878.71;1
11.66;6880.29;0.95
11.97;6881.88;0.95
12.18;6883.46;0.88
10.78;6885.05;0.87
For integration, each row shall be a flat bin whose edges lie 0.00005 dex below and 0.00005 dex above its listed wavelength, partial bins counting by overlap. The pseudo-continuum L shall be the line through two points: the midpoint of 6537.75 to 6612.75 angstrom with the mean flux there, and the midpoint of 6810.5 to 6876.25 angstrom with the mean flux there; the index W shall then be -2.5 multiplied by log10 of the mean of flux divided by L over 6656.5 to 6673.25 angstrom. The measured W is 0.153 mag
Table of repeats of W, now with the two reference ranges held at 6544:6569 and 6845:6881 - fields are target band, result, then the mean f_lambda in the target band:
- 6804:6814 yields 0.16 mag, 9.71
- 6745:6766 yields 0.32 mag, 9.05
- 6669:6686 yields 0.20 mag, 11.1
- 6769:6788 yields 0.22 mag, 9.62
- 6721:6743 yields 0.33 mag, 9.25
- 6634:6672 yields 0.17 mag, 11.7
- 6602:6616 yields 0.02 mag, 14.2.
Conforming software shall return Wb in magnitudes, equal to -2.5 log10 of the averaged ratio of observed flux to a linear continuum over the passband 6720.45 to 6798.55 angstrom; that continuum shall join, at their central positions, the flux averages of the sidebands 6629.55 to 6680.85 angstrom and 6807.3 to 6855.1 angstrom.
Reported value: 0.15 mag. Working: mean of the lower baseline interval 11.8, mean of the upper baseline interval 9.98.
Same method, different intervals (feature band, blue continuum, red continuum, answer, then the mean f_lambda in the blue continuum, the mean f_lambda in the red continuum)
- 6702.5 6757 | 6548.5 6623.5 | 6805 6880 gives 0.24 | 14.2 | 10.1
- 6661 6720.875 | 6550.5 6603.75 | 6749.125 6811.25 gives 0.09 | 14.3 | 9.42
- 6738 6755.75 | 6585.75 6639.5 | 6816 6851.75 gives 0.23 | 13.6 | 9.95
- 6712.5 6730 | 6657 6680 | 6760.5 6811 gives 0.19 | 11.4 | 9.55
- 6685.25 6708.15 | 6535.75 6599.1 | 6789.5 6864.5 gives 0.17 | 14.9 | 9.81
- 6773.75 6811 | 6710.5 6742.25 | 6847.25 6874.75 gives 0.03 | 9.33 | 10.3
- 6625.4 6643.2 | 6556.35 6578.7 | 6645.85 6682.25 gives -0.01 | 14.4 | 11.4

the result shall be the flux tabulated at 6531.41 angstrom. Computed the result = 14.78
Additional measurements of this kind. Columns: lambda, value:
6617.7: 12.99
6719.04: 6.793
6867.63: 10.5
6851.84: 9.947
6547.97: 16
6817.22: 9.587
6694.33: 9.71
